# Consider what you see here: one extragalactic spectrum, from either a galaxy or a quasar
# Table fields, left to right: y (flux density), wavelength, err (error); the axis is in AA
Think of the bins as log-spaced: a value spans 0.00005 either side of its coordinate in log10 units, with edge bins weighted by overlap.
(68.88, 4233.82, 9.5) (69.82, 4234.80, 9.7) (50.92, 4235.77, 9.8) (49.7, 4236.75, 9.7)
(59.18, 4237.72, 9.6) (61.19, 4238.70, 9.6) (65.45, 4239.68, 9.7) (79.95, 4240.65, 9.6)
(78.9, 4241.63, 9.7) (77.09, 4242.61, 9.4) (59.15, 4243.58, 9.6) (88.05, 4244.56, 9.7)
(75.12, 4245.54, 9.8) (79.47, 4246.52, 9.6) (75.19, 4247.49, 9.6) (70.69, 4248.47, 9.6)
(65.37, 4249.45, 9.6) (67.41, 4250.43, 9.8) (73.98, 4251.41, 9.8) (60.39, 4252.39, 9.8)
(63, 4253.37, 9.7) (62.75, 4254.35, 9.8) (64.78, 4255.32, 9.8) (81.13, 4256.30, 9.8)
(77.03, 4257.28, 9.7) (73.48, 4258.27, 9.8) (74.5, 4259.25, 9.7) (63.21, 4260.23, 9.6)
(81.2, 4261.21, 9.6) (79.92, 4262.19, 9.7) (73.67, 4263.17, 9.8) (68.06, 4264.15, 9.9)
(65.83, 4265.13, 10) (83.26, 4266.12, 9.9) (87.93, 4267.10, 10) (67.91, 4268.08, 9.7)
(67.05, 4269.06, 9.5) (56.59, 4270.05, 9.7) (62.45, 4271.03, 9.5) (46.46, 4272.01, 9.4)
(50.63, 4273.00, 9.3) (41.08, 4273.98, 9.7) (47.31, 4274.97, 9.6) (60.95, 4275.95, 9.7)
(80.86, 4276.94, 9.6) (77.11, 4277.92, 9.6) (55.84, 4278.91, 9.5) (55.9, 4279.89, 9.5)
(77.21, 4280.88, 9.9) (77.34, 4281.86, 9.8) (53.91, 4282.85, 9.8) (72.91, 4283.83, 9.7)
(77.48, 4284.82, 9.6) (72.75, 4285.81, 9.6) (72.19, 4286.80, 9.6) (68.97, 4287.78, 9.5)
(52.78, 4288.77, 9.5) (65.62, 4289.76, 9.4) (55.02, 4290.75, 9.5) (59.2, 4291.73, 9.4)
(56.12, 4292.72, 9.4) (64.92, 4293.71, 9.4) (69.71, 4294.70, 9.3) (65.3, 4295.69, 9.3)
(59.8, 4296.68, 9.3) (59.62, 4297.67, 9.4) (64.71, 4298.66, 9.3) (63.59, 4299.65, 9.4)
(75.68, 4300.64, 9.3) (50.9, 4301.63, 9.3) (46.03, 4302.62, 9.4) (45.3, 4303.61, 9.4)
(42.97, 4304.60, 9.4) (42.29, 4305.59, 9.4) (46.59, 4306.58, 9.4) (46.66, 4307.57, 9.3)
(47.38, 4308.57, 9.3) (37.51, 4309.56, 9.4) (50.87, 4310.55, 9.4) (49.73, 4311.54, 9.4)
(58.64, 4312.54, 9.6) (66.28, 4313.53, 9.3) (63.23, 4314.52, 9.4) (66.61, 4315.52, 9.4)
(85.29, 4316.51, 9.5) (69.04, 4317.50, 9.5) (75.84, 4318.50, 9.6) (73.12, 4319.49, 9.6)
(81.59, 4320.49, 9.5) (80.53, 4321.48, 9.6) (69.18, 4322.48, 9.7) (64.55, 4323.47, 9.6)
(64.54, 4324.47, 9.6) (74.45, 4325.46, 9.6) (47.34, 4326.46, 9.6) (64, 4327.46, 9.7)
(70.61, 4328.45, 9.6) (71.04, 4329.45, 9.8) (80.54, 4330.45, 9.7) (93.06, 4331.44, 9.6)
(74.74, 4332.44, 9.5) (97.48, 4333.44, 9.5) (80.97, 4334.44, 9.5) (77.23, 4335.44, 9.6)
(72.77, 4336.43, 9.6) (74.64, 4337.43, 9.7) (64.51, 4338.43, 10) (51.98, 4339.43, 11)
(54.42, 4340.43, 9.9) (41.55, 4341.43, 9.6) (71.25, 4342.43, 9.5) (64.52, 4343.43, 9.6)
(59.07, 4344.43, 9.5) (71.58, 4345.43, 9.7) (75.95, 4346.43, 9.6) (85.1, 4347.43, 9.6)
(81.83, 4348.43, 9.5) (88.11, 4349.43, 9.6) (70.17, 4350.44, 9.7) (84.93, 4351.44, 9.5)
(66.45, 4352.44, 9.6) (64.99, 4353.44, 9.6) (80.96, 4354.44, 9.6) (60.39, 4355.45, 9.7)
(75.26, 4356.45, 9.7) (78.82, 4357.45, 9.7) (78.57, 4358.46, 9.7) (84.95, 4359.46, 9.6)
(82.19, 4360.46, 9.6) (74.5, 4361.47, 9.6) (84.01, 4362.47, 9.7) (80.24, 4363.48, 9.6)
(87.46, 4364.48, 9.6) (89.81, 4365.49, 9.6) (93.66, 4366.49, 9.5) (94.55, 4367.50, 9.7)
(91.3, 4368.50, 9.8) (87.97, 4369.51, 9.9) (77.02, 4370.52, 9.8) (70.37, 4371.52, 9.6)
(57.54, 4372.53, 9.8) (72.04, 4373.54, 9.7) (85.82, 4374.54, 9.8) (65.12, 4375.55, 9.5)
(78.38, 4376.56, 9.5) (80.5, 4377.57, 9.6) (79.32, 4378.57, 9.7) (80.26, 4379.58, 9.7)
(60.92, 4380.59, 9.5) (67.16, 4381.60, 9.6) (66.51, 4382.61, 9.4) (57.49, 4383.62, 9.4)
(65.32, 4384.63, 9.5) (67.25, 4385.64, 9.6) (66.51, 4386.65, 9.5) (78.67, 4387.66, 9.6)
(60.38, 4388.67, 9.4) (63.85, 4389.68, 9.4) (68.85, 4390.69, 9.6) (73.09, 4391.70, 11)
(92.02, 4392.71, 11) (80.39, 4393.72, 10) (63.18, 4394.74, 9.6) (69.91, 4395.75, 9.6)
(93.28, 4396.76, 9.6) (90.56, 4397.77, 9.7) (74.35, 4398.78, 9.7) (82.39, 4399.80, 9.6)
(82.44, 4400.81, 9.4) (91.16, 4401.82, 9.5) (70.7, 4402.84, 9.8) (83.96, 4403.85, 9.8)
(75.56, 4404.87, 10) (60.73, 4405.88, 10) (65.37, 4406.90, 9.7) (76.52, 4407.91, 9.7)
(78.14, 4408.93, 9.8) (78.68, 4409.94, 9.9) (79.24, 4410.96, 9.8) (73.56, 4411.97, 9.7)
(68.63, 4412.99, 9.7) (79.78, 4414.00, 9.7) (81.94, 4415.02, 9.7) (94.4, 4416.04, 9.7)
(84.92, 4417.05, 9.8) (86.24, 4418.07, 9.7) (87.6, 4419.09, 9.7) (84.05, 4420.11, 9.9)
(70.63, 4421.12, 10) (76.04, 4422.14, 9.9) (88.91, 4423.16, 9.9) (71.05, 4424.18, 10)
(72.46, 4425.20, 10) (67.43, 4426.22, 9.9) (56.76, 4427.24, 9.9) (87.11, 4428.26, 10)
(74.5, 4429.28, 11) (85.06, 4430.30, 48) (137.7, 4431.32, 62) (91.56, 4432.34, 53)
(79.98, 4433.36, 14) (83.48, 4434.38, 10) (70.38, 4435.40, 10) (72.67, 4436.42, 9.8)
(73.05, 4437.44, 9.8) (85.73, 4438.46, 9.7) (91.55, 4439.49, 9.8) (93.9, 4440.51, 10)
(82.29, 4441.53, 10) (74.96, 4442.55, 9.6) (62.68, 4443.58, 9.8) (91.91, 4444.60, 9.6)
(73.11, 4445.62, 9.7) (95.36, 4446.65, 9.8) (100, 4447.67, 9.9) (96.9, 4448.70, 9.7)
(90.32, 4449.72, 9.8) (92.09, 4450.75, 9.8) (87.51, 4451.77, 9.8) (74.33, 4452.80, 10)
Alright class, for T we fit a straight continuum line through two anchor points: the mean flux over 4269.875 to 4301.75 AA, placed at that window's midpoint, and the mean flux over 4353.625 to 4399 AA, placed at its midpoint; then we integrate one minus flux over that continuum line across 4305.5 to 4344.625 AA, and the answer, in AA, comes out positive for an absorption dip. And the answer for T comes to 1.60 AA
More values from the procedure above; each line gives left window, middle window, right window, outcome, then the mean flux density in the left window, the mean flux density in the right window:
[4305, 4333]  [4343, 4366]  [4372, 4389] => -3.1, 64.8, 70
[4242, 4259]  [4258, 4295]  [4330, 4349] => 2.9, 71.5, 72.3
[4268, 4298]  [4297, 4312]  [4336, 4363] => 3.3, 62.9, 72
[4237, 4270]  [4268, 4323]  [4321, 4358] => 7.7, 71.5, 71.6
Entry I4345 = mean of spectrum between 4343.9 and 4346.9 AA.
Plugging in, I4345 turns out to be 68.8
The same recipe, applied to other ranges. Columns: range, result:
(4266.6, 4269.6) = 74.1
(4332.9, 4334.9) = 88.9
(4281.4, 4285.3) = 70.3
